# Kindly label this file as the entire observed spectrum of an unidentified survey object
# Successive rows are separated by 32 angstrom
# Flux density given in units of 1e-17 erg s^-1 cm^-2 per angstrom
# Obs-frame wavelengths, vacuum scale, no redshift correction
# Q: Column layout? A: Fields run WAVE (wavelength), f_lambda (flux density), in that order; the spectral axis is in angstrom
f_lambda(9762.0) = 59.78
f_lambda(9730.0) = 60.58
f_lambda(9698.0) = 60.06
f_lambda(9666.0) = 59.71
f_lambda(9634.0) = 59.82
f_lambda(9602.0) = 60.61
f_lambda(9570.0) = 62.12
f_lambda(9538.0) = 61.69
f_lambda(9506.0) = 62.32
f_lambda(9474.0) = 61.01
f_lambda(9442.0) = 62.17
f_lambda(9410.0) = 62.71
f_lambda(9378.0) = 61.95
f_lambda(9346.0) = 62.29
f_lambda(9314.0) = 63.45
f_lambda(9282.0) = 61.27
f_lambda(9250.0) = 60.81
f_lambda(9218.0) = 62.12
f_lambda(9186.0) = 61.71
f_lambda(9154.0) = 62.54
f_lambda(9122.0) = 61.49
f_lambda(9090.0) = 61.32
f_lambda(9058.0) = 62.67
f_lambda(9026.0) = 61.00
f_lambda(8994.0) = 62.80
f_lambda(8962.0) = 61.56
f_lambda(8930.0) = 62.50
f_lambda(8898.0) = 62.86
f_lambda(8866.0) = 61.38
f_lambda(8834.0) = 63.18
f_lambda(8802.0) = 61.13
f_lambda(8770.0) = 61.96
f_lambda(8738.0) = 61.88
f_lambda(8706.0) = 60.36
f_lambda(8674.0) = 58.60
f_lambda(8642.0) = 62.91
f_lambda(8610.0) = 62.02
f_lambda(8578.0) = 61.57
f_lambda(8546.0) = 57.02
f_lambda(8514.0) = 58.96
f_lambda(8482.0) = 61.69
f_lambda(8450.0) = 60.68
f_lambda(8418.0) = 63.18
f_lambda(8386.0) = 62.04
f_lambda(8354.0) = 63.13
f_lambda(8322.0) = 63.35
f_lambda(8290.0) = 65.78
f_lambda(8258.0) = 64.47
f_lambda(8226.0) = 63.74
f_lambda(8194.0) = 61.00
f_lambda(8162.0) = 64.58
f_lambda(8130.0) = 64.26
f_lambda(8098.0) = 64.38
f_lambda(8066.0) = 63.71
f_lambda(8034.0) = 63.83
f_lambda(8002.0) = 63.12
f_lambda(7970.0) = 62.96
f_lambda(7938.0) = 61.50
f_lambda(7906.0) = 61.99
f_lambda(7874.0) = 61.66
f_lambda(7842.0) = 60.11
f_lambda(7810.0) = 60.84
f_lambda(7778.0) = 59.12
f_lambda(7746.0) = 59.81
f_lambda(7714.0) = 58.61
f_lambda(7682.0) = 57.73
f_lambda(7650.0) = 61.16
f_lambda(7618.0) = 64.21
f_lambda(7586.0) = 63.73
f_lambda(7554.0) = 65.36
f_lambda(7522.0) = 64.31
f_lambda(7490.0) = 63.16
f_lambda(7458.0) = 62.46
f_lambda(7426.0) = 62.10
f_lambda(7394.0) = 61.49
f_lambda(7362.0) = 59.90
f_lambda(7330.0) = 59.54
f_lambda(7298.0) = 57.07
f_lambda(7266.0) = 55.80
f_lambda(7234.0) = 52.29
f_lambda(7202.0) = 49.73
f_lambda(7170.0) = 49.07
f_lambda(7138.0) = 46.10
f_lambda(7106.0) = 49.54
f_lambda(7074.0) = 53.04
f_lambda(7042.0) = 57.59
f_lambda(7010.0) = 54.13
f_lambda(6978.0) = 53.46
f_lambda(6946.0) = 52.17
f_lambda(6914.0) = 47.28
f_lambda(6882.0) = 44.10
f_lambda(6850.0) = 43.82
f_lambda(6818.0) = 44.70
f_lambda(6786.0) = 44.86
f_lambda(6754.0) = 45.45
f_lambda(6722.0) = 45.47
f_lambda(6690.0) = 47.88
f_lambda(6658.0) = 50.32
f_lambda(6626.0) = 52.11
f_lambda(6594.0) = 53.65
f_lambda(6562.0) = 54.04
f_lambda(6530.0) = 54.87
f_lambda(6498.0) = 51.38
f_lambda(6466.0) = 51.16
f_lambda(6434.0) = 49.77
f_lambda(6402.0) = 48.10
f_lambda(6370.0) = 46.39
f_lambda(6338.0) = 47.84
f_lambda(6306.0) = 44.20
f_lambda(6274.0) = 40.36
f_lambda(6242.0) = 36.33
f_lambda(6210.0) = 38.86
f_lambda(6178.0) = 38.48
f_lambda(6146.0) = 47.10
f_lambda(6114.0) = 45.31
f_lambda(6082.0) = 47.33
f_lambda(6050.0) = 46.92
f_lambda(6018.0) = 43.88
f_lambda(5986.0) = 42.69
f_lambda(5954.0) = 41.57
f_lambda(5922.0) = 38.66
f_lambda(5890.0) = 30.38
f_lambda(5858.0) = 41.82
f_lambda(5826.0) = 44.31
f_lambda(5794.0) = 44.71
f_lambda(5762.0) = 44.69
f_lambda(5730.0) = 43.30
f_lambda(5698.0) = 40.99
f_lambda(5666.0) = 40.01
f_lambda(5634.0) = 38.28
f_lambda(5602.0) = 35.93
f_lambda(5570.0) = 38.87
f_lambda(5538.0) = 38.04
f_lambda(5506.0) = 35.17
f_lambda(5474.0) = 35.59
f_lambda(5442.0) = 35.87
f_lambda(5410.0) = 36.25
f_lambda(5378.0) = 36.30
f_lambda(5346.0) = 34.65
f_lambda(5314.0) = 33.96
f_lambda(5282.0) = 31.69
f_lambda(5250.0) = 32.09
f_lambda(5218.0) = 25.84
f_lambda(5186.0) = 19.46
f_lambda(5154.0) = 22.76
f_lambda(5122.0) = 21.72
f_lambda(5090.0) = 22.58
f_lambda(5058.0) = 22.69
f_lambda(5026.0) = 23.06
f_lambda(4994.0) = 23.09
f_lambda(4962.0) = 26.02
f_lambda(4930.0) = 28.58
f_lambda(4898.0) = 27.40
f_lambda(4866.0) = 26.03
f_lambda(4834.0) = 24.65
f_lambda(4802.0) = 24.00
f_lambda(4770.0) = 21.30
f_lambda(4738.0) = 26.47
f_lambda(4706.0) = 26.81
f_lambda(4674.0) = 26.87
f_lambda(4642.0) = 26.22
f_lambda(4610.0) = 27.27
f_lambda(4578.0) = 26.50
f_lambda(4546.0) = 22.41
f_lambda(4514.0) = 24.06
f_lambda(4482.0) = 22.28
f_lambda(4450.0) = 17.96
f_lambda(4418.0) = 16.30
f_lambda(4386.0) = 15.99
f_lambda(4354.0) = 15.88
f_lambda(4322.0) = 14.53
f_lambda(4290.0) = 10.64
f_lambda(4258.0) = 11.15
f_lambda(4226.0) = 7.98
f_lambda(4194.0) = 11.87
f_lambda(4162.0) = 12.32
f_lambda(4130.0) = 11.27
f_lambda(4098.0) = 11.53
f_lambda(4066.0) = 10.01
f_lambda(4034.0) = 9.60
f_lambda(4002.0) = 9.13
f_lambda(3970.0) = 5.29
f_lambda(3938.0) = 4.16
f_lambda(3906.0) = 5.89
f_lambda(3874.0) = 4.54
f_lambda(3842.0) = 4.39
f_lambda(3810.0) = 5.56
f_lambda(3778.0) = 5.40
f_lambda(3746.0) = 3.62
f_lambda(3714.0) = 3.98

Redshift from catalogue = 0.00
